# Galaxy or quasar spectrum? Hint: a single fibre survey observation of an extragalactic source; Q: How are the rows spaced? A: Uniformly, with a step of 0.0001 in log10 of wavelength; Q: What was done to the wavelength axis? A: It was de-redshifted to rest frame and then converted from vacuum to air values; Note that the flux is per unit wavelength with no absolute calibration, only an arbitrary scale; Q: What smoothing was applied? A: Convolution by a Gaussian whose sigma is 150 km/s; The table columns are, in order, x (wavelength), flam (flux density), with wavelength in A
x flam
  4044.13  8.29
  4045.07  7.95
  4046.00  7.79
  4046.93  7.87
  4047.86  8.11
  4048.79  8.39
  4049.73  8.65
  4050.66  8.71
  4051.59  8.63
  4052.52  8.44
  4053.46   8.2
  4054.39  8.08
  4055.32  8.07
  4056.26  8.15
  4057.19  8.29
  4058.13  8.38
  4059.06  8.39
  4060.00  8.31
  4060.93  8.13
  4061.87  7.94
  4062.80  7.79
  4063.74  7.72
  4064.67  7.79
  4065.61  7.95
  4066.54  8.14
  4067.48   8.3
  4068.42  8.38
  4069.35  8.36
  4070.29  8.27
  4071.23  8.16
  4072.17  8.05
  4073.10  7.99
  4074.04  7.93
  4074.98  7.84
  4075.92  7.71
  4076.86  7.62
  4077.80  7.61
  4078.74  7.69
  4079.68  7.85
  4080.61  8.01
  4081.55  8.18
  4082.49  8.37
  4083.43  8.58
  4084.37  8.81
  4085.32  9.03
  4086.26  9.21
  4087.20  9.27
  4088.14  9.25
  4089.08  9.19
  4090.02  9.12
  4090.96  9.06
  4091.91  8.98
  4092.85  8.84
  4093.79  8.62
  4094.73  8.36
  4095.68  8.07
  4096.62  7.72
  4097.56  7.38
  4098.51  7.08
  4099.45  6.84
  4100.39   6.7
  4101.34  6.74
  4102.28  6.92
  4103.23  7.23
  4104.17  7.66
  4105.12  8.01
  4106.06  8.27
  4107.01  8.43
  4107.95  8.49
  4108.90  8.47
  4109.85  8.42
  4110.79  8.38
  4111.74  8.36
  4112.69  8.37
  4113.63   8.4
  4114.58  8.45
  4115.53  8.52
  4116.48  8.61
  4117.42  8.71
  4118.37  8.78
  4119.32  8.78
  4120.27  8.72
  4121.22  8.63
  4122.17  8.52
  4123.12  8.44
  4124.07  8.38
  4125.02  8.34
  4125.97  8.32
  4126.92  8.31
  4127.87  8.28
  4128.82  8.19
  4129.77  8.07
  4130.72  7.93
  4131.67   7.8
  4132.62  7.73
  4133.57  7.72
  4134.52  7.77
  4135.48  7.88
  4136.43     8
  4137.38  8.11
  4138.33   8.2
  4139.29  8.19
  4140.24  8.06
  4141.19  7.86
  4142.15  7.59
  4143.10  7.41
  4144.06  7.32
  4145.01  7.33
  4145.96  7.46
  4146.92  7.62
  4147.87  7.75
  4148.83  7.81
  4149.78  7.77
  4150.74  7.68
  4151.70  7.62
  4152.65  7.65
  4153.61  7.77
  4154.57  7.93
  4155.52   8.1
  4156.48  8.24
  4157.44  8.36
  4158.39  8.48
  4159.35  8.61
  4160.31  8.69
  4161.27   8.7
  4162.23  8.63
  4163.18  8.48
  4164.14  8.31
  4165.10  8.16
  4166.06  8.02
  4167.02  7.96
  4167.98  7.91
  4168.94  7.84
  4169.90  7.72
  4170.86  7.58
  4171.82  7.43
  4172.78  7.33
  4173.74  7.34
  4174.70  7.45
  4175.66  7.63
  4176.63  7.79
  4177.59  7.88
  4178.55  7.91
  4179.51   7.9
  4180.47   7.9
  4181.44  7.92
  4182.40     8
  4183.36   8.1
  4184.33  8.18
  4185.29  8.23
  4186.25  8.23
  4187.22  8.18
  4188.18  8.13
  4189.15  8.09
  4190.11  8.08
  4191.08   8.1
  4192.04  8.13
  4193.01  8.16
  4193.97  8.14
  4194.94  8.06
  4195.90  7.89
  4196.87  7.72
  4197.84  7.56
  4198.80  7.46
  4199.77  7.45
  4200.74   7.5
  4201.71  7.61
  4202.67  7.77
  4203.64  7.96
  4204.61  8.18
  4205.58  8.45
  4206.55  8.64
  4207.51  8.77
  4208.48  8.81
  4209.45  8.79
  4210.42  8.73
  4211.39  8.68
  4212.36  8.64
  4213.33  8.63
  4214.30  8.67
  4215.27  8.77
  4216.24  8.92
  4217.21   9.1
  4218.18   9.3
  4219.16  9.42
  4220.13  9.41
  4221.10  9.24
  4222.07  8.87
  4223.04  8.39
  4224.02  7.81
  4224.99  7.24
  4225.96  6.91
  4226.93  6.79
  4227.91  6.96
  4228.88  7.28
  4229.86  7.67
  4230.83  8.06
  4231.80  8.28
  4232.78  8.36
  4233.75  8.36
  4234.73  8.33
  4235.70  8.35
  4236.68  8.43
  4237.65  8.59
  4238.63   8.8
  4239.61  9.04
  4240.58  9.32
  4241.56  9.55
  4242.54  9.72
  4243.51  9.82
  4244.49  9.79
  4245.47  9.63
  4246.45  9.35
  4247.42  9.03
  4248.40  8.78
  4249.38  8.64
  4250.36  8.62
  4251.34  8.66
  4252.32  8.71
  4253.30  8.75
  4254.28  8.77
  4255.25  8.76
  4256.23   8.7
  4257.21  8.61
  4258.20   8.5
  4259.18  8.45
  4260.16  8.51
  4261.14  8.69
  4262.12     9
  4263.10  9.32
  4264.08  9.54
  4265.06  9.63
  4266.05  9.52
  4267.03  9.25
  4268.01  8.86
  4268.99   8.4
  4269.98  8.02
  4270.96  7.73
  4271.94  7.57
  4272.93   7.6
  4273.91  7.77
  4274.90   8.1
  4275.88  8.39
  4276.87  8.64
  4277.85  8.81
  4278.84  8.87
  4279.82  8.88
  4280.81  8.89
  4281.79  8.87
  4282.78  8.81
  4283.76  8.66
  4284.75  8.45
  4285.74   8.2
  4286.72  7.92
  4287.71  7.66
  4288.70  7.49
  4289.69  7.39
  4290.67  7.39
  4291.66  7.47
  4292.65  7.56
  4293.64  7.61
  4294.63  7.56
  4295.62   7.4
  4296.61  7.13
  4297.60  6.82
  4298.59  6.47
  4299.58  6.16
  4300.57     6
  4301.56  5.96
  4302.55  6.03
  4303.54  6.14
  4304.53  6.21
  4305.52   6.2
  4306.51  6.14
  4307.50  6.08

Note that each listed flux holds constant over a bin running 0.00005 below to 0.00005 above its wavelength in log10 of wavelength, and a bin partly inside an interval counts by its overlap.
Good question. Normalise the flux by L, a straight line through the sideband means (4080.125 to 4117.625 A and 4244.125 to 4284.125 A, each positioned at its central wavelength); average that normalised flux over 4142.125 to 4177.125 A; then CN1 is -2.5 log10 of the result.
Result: 0.07 mag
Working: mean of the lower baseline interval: 8.28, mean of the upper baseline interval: 8.73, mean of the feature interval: 7.88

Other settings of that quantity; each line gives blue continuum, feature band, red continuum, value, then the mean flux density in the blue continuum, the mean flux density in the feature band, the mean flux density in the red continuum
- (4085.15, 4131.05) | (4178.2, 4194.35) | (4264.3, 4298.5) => 0.02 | 8.3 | 8.08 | 8.14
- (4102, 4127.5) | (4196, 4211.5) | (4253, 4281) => 0.05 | 8.34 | 8.11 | 8.64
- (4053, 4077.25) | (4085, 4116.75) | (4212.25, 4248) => -0.01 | 8.08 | 8.24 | 8.62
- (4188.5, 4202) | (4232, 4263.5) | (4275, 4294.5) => -0.10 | 7.86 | 8.87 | 8.19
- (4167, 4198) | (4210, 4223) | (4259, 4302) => -0.13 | 7.9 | 8.94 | 8.08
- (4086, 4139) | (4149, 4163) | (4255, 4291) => 0.02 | 8.23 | 8.16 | 8.48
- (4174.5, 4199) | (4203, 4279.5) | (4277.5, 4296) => -0.08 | 7.97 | 8.61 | 8.1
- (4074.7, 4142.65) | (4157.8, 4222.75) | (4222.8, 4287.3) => 0.02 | 8.2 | 8.22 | 8.56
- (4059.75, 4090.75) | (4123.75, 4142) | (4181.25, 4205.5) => 0.01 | 8.27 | 8.05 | 7.96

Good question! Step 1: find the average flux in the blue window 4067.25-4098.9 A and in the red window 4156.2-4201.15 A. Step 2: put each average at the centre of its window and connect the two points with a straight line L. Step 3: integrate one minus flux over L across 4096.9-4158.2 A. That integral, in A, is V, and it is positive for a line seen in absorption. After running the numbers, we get 1.4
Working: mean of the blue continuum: 8.32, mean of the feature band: 7.98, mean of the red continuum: 7.99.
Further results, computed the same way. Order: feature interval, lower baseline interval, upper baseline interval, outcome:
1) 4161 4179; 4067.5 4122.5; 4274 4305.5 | 0.2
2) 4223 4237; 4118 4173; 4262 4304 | 0.3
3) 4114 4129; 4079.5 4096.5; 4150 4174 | -0.2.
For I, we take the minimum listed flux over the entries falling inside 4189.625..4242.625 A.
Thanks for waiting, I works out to 6.79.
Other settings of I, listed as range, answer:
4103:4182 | 7.23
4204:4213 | 8.18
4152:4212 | 7.33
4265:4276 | 7.57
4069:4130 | 6.7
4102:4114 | 6.92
